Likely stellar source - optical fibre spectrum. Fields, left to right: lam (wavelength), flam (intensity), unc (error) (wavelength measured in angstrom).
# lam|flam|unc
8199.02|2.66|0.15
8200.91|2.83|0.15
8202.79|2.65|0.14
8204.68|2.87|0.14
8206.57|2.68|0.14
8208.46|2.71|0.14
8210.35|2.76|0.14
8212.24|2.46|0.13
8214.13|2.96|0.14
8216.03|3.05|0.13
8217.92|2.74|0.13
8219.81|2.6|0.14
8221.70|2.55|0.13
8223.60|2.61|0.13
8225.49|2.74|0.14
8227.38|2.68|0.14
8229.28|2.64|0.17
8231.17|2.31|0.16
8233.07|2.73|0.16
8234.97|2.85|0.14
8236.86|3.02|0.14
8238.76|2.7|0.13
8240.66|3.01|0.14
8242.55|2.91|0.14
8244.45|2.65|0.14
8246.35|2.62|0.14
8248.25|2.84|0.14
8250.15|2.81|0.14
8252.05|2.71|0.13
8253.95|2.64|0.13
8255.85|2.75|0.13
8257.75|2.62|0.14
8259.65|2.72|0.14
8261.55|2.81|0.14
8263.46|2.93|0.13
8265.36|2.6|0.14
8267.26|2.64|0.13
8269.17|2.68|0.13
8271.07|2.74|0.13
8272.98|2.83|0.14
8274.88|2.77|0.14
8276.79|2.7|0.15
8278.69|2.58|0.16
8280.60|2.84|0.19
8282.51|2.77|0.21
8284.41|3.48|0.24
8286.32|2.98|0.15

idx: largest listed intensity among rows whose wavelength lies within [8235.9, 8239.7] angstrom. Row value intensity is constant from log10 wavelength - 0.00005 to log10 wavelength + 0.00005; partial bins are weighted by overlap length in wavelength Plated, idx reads 3.02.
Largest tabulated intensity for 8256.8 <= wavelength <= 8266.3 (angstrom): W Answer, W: 2.93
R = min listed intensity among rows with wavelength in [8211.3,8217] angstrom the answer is 2.46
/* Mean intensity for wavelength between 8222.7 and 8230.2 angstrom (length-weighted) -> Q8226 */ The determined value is 2.67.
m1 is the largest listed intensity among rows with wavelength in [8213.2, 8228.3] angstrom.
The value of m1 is 3.05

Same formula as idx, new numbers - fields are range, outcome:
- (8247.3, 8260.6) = 2.84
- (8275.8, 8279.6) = 2.7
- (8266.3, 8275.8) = 2.83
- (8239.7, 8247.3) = 3.01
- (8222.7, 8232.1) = 2.74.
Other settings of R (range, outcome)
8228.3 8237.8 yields 2.31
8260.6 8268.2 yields 2.6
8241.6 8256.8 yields 2.62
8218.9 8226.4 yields 2.55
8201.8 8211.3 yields 2.65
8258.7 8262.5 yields 2.72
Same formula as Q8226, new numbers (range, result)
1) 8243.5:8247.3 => 2.63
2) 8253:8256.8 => 2.7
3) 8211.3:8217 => 2.82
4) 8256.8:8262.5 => 2.72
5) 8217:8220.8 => 2.67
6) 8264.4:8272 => 2.67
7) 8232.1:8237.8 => 2.86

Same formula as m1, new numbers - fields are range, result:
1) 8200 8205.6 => 2.87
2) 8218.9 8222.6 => 2.6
